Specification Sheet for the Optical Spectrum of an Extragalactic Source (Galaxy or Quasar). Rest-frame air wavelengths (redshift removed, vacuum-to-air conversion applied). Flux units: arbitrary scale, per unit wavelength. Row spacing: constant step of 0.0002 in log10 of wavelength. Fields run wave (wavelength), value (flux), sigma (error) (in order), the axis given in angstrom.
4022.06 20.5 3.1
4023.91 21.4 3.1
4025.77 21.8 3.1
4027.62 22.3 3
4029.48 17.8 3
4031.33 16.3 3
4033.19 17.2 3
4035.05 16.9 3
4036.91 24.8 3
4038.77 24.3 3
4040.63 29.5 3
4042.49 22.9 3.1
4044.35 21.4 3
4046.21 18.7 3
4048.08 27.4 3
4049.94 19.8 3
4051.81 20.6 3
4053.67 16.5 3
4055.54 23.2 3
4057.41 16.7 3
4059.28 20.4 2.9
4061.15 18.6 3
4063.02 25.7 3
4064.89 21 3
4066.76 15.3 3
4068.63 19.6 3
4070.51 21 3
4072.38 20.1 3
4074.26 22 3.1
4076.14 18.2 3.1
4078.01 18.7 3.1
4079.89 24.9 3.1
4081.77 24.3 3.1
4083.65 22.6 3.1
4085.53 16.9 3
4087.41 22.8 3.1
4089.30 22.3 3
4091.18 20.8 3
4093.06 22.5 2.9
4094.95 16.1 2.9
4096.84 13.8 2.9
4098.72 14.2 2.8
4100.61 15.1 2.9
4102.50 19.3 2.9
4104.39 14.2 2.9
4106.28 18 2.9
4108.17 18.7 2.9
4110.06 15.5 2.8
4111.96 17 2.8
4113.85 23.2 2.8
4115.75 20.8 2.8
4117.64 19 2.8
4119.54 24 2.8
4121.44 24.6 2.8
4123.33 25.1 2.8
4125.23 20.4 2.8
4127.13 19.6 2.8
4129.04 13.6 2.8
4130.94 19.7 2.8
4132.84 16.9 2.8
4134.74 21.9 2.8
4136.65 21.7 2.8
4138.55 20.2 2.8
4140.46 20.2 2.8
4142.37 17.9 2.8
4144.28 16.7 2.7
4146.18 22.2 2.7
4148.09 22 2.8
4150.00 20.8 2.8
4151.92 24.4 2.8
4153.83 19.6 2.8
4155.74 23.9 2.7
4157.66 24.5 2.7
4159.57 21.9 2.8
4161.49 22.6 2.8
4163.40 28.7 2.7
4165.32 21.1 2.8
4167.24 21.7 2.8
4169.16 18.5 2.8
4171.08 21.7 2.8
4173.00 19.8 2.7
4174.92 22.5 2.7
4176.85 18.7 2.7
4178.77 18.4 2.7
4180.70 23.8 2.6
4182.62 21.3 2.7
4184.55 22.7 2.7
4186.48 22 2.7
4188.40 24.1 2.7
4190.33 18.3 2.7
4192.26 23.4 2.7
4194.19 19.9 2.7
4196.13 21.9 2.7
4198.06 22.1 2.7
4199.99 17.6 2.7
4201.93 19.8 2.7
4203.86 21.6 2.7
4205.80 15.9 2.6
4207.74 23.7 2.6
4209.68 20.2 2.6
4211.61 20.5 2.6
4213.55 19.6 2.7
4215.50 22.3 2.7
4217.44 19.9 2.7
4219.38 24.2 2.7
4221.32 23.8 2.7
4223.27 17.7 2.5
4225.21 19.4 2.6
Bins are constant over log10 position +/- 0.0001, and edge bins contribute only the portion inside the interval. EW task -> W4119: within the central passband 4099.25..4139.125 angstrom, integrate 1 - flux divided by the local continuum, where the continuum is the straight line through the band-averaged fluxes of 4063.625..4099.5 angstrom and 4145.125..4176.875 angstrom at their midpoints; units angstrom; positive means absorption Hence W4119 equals 3.0 angstrom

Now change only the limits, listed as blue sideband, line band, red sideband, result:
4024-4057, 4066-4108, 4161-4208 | 3.9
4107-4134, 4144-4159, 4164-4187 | -1.0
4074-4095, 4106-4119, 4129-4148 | 0.8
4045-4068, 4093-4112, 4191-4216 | 3.7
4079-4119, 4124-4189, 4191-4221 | -3.1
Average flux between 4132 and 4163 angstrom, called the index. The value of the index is 21.2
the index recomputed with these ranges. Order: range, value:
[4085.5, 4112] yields 17.9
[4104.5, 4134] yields 19.6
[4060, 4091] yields 20.9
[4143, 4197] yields 21.7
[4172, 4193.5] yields 21.4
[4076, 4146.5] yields 19.6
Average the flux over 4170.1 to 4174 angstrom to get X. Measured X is 20.8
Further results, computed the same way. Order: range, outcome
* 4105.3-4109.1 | 18.3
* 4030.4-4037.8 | 18.8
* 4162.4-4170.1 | 22.5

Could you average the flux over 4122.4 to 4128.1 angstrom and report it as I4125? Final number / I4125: 21.6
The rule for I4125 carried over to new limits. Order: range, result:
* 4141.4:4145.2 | 17.3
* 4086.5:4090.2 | 22.5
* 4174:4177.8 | 20.5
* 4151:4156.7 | 22.6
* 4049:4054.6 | 19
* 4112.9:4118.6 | 21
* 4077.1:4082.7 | 22.6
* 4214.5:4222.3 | 22.5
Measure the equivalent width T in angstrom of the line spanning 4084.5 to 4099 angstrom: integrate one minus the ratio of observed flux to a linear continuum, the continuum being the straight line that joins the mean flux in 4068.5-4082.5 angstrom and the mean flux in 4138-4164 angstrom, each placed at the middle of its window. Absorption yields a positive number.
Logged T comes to 1.6 angstrom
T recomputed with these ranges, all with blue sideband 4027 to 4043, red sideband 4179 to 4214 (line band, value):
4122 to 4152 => 1.4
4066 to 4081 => 0.8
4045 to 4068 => 1.0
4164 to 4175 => 0.0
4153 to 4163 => -0.9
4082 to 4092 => -0.1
